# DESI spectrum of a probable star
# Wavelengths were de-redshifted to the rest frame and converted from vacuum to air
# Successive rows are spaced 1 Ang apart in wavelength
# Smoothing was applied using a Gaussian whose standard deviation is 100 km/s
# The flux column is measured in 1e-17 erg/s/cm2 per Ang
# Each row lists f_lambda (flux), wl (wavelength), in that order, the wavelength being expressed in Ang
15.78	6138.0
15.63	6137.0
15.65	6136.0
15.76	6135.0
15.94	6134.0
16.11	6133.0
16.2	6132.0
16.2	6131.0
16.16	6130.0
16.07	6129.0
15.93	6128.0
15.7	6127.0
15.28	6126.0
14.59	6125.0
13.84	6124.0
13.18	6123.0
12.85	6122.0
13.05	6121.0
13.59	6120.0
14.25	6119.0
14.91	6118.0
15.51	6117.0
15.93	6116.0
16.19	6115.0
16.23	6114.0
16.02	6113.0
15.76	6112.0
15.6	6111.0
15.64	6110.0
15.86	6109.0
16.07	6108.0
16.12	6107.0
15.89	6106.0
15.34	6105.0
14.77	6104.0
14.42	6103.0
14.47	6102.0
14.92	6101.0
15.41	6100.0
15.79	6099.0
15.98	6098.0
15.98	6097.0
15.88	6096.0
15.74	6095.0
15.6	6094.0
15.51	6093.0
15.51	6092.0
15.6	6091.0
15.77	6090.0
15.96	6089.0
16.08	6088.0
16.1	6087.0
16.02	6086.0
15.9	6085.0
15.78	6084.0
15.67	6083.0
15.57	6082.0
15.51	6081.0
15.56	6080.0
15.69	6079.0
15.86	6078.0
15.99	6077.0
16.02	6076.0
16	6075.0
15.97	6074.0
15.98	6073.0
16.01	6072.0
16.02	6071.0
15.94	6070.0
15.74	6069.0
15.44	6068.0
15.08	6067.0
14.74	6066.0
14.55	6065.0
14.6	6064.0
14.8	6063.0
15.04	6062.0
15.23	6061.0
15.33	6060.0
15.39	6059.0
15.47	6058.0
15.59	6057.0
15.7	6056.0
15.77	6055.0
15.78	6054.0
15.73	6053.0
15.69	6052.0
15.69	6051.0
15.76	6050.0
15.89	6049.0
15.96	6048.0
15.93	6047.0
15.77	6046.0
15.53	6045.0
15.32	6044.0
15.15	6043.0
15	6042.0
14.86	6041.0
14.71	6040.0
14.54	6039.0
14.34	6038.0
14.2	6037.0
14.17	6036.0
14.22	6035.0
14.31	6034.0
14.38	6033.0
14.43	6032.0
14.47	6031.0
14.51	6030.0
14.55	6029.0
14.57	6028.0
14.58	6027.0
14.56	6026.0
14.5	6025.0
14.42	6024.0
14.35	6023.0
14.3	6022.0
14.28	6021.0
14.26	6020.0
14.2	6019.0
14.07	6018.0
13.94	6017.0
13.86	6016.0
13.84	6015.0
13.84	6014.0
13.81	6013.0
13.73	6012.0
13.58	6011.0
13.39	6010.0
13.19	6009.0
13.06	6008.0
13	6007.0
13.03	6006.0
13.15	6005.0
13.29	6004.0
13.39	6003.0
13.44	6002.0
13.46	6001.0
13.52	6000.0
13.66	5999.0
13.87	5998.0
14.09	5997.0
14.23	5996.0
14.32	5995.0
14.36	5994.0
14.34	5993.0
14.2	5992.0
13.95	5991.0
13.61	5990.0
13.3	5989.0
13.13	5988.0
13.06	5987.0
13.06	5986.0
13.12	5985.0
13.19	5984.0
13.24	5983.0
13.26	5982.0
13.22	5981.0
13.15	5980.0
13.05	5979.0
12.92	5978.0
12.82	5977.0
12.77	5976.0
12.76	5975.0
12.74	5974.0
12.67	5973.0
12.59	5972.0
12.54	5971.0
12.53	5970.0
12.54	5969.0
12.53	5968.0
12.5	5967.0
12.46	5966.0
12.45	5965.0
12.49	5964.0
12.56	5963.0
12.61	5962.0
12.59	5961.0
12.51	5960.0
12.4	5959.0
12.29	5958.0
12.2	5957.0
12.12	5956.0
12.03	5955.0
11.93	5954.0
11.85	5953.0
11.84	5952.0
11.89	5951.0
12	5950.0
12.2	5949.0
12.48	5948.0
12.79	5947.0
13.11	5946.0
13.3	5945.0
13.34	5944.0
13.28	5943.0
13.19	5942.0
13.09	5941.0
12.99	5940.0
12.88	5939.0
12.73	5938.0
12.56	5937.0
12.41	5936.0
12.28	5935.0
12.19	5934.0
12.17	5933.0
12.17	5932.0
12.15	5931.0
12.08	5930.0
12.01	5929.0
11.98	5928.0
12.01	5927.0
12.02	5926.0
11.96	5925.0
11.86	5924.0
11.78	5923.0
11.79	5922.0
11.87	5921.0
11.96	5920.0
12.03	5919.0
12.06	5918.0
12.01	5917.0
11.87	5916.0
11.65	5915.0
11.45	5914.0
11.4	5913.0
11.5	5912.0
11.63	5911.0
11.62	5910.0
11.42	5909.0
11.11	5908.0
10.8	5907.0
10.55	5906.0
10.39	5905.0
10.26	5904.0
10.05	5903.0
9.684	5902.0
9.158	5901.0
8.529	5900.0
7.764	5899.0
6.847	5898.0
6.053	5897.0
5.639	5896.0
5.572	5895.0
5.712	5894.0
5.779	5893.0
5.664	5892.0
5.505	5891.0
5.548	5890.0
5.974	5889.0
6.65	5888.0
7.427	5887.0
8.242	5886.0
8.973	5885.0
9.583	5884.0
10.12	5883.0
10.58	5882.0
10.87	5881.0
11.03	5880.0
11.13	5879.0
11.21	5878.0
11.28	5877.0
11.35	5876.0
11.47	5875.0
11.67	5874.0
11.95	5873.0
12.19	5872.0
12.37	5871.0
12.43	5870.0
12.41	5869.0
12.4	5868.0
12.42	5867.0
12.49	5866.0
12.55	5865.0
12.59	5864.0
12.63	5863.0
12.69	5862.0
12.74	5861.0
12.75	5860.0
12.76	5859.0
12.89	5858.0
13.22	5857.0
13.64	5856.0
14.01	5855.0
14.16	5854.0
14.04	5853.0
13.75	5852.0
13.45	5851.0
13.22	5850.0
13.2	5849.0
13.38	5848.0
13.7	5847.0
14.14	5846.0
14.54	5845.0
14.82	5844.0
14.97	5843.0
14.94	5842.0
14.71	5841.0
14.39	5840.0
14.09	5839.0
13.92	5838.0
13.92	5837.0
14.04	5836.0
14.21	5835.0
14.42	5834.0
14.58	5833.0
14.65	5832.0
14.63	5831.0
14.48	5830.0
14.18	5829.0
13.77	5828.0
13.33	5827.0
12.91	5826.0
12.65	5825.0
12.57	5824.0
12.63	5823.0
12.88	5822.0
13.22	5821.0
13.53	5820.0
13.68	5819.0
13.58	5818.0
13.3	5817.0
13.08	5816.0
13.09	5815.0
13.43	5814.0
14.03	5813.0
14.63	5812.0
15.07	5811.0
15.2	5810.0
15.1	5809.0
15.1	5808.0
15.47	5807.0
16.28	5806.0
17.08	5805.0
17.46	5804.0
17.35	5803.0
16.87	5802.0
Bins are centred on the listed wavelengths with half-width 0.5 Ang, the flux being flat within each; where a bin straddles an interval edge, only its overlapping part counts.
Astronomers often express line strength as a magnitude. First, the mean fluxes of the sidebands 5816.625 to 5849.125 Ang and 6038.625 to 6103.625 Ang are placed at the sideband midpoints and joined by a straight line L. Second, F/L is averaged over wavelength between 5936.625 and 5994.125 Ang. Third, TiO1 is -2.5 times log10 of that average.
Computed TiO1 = 0.16 mag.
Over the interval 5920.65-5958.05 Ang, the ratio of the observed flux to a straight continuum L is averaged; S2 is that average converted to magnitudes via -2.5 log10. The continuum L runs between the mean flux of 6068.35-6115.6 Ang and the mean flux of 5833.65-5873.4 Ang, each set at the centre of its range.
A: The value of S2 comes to 0.16 mag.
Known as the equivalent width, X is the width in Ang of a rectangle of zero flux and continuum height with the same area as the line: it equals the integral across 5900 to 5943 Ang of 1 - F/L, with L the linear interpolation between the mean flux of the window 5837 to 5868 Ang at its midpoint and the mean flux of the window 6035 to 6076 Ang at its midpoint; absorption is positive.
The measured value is 7.45 Ang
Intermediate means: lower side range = 13.5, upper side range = 15.4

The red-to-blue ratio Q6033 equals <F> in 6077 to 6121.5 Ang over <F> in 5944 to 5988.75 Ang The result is 1.23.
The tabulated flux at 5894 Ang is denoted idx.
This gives 5.712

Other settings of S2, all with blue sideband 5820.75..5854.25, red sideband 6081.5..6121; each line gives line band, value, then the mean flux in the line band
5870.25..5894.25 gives 0.453 mag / 9.33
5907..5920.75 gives 0.229 mag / 11.6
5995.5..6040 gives 0.078 mag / 14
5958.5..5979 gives 0.168 mag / 12.6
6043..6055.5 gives -0.035 mag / 15.7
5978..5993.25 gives 0.113 mag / 13.4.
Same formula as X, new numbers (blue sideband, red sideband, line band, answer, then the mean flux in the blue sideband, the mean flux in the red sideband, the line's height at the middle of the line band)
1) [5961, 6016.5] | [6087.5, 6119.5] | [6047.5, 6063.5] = -1.0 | 13.2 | 15.6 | 14.6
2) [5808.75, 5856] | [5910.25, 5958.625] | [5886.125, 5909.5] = 8.9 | 13.9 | 12.2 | 12.8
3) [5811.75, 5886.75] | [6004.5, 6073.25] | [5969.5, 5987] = 1.5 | 13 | 14.7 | 14.2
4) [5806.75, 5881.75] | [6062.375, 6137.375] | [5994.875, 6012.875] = 1.4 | 13.3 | 15.5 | 14.7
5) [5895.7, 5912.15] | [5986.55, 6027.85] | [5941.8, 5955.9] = -1.3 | 9.6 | 13.8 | 11.4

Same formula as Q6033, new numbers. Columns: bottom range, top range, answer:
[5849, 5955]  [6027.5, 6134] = 1.37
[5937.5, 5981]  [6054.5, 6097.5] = 1.24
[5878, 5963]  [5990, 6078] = 1.35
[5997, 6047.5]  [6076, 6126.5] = 1.09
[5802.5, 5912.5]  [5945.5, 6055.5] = 1.13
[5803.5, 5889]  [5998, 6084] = 1.13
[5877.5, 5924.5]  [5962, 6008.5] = 1.38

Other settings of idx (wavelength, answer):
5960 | 12.51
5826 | 12.91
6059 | 15.39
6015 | 13.84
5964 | 12.49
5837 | 13.92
